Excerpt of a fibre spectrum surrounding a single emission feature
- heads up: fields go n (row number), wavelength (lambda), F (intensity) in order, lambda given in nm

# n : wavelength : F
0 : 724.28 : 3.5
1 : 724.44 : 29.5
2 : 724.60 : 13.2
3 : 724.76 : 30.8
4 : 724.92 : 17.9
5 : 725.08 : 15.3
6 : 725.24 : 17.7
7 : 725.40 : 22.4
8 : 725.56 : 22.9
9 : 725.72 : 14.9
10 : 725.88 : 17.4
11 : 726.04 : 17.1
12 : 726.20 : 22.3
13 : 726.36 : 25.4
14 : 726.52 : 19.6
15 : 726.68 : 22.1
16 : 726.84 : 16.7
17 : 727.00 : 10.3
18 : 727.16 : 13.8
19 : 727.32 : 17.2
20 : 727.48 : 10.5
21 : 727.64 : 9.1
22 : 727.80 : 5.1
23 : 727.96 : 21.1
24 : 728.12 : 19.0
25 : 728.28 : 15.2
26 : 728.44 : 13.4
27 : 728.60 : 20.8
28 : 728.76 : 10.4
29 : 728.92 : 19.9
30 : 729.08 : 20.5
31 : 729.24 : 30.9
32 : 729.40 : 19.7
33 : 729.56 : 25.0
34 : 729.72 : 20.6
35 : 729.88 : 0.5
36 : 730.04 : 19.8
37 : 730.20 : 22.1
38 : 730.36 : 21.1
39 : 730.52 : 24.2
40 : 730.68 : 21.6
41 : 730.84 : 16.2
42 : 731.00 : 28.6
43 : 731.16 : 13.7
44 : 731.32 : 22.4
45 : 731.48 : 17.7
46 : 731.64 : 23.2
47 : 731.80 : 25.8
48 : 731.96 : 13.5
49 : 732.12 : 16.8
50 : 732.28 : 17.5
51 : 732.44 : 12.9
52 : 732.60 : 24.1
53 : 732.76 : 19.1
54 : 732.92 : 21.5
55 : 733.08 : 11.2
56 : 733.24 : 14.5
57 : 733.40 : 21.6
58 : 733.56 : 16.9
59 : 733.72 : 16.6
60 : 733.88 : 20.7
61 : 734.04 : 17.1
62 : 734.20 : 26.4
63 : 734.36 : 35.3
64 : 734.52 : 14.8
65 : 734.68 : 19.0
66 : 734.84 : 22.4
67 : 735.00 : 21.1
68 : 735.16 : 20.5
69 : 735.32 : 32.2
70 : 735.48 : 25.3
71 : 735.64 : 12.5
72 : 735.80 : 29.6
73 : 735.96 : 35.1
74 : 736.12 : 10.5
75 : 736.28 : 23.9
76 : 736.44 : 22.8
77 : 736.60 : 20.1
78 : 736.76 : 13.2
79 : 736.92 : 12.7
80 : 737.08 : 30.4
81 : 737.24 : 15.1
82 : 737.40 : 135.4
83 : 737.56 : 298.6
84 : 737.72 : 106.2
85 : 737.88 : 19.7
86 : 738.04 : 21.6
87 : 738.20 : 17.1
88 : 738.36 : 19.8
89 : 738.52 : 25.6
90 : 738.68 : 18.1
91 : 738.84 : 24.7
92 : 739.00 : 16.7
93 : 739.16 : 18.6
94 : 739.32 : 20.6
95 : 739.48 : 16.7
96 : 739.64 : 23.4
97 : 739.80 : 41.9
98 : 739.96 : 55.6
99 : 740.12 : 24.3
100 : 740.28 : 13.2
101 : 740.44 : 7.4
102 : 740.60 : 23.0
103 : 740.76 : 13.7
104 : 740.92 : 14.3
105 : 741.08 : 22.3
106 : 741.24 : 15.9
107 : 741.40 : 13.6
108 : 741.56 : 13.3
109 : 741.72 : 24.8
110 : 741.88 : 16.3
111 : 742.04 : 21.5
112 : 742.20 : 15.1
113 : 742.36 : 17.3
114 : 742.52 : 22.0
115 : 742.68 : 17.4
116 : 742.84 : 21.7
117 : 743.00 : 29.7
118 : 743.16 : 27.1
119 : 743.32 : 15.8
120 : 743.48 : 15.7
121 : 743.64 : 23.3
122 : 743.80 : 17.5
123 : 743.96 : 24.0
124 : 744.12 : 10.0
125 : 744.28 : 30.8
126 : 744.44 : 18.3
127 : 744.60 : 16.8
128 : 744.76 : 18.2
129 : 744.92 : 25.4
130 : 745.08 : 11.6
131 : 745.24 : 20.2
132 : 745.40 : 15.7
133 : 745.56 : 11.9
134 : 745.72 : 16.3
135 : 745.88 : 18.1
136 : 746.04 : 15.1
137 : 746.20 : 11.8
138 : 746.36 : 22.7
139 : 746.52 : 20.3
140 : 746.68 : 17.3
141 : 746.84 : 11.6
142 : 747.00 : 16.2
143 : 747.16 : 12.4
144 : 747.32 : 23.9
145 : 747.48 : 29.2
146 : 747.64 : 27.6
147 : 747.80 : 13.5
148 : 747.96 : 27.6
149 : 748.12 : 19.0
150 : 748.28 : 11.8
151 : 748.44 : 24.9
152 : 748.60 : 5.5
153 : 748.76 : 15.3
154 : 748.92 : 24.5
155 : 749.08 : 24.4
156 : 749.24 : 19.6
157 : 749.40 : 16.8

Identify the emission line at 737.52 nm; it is Halpha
